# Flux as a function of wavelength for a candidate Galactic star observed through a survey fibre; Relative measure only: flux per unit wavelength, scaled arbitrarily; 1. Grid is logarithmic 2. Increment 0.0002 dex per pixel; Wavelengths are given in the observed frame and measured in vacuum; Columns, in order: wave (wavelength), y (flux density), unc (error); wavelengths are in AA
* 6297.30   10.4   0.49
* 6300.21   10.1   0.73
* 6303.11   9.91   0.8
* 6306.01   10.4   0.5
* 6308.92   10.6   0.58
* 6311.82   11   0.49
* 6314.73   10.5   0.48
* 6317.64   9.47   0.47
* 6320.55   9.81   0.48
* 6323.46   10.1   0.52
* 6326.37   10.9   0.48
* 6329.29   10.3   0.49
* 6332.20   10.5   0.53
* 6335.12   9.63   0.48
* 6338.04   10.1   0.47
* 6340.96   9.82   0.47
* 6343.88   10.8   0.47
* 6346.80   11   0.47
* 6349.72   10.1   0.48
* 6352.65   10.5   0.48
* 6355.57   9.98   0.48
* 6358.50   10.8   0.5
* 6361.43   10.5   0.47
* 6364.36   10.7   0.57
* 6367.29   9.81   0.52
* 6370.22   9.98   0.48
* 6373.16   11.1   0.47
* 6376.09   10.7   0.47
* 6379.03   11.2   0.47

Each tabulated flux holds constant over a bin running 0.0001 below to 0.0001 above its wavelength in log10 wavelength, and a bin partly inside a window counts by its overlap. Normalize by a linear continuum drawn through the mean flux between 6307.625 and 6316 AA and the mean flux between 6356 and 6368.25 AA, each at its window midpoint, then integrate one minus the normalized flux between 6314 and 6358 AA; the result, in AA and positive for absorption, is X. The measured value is 1.4 AA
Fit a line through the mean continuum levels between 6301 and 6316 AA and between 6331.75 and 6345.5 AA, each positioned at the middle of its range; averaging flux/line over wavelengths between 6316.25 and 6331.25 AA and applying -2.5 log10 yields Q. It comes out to 0.02 mag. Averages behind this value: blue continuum 10.5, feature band 10.1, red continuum 10.2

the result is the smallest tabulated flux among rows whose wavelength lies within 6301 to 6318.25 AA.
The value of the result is 9.47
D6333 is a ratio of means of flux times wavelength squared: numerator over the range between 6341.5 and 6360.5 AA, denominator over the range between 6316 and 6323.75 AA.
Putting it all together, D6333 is 1.1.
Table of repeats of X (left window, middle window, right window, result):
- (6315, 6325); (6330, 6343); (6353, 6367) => 0.07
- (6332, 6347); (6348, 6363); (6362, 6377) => -0.06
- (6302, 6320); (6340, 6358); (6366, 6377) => -0.08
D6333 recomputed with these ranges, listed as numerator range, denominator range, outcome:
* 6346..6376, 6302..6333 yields 1.03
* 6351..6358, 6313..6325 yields 1.04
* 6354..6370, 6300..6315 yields 1.01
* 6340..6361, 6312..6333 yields 1.03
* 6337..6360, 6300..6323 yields 1.03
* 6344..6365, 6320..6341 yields 1.04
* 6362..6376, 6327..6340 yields 1.04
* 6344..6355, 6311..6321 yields 1.05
